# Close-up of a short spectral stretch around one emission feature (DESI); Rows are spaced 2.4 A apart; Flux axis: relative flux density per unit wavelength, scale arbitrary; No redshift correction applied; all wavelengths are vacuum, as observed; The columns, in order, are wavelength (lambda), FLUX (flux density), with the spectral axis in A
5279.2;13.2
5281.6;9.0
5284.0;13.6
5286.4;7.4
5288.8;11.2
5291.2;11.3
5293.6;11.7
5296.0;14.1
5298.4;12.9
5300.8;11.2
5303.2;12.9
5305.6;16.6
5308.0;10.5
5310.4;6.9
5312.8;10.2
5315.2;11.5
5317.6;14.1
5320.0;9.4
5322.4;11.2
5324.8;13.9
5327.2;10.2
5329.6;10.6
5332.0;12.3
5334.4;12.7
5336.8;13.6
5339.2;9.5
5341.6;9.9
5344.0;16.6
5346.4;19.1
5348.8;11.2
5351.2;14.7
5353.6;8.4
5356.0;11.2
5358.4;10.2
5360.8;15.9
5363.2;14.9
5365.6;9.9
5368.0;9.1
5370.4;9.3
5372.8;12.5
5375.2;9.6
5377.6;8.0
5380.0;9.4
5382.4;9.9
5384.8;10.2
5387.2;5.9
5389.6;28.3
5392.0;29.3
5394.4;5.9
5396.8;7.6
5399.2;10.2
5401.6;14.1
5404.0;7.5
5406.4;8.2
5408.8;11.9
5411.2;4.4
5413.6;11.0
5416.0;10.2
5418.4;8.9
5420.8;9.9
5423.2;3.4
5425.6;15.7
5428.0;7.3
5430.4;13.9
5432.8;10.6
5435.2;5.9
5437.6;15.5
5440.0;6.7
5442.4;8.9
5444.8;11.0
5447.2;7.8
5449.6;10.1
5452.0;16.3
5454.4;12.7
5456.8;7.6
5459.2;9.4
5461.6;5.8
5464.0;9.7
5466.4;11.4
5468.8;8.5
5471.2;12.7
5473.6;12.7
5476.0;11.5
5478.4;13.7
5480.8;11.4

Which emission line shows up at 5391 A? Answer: H-beta 4861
